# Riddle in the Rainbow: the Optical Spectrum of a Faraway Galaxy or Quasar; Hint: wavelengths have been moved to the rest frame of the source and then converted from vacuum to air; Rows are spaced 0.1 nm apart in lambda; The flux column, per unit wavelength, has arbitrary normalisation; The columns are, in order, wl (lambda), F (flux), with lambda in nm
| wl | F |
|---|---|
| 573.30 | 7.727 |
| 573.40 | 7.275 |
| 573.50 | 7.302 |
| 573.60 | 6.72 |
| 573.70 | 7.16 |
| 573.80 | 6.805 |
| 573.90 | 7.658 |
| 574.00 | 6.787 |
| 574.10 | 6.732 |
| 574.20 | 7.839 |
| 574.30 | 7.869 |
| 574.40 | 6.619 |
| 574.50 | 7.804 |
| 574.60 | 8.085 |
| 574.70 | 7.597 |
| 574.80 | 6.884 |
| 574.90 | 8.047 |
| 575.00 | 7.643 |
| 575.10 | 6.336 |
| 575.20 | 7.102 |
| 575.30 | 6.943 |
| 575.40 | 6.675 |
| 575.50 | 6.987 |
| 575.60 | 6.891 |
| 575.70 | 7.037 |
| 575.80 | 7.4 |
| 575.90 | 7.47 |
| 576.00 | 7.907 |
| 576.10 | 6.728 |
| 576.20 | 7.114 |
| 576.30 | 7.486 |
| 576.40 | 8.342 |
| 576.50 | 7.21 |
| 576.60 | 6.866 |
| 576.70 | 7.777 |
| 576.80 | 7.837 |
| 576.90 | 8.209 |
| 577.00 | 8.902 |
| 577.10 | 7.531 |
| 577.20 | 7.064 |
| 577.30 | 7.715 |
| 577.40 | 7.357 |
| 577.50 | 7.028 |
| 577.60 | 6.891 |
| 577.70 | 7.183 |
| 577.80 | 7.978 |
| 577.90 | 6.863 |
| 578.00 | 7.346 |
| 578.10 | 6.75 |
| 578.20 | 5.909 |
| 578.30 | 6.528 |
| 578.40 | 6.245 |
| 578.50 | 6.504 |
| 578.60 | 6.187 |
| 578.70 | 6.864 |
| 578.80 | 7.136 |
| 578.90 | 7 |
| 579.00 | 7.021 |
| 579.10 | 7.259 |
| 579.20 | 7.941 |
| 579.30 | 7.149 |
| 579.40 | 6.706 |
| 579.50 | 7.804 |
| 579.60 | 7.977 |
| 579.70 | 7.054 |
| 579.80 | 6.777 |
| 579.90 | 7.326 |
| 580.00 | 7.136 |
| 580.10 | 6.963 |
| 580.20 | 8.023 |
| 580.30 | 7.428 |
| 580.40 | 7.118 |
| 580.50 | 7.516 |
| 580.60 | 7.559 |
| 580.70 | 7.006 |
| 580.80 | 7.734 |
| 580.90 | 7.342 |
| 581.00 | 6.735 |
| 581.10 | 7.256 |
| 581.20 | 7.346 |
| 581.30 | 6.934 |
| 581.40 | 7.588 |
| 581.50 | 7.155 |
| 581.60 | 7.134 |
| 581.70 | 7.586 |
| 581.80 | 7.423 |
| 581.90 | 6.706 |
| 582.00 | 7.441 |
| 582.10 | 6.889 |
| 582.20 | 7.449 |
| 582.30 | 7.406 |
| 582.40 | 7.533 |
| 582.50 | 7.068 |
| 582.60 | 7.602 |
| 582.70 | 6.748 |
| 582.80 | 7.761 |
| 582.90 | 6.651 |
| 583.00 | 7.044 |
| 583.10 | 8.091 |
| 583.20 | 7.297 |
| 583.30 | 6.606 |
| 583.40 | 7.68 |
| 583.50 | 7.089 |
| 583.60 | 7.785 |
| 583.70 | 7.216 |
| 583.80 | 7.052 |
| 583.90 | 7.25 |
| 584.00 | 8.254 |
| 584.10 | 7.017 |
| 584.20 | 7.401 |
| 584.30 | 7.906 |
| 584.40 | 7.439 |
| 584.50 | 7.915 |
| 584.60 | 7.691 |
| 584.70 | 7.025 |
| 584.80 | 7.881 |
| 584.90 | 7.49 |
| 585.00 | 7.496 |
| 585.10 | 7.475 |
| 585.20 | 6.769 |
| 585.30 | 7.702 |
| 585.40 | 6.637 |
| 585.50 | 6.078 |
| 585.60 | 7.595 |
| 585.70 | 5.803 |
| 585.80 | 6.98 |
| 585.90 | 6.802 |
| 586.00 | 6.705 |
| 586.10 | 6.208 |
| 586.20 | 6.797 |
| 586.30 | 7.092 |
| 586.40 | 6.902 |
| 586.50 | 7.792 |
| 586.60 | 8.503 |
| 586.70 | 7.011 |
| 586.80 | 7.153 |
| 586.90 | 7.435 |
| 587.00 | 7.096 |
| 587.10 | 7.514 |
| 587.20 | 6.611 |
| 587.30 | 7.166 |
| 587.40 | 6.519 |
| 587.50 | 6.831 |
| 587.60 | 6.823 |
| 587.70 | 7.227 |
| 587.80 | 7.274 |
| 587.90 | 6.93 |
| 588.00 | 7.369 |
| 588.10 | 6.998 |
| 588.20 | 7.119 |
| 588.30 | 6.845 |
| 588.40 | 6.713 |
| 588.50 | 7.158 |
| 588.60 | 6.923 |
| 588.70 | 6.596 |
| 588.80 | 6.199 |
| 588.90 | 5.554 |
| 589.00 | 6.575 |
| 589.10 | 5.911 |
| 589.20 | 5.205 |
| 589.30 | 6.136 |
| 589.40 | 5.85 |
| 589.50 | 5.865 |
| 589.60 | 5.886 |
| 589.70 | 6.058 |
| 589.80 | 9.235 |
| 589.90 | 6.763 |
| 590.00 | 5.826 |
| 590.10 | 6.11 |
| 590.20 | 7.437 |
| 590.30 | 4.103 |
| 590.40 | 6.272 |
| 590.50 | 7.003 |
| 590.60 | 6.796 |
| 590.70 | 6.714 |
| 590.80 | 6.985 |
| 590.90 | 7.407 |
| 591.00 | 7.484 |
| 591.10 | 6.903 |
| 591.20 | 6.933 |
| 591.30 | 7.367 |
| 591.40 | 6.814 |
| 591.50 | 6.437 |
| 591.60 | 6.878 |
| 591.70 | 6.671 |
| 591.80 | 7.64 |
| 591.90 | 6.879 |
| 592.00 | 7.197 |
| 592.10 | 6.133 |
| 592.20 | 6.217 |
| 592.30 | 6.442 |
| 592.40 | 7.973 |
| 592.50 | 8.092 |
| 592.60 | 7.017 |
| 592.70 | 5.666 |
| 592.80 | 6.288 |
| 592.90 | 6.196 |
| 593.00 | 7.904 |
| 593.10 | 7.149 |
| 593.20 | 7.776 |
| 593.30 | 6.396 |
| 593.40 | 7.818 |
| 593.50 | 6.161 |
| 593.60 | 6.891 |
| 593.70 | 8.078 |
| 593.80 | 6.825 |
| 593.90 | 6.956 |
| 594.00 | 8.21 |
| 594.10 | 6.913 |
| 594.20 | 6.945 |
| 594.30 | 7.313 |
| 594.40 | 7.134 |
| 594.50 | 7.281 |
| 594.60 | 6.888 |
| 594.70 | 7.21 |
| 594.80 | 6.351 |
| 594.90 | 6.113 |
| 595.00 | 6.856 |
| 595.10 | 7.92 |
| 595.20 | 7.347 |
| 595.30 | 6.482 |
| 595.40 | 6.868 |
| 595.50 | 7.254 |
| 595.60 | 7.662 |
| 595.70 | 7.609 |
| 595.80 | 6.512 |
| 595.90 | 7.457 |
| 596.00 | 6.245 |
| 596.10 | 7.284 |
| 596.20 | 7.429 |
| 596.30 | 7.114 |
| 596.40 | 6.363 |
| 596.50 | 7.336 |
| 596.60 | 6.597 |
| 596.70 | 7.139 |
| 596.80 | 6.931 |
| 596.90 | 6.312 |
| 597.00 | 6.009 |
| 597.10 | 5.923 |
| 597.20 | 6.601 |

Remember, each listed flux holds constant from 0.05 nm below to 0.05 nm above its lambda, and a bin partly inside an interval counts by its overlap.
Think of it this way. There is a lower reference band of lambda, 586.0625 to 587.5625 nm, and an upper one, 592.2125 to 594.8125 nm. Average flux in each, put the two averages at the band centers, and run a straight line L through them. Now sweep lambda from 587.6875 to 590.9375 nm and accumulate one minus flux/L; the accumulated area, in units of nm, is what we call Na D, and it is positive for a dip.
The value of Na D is 0.24 nm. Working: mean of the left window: 7.11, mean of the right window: 7.07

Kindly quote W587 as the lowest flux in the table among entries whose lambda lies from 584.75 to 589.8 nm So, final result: 5.205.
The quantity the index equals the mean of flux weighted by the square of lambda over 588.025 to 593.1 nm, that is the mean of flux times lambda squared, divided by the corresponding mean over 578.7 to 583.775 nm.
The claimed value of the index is 0.95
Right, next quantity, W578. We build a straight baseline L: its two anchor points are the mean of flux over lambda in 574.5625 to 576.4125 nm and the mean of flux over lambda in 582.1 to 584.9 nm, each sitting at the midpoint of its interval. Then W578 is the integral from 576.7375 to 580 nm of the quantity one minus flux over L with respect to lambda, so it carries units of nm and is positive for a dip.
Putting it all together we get 0.06 nm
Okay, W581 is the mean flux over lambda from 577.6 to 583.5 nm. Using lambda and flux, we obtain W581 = 7.18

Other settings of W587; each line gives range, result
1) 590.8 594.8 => 5.666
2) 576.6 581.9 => 5.909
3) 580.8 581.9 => 6.706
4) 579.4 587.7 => 5.803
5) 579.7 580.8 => 6.777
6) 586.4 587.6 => 6.519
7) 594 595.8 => 6.113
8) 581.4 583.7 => 6.606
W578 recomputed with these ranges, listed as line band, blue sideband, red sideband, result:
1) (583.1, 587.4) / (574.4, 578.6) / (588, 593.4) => -0.19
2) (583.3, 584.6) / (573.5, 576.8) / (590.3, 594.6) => -0.06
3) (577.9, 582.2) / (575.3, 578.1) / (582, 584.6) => 0.14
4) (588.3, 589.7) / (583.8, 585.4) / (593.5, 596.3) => 0.21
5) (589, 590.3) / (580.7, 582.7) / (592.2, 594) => 0.15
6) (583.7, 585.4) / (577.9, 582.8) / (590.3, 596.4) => -0.08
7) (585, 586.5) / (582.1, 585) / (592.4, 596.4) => 0.09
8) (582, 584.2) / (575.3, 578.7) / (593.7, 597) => -0.05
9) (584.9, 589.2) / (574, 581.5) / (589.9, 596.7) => 0.09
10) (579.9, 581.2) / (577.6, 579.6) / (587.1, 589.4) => -0.07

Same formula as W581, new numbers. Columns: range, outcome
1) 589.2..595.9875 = 6.88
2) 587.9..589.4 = 6.51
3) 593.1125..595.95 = 7.12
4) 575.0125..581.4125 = 7.22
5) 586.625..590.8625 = 6.67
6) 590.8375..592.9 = 6.9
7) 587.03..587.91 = 6.99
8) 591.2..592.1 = 6.94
